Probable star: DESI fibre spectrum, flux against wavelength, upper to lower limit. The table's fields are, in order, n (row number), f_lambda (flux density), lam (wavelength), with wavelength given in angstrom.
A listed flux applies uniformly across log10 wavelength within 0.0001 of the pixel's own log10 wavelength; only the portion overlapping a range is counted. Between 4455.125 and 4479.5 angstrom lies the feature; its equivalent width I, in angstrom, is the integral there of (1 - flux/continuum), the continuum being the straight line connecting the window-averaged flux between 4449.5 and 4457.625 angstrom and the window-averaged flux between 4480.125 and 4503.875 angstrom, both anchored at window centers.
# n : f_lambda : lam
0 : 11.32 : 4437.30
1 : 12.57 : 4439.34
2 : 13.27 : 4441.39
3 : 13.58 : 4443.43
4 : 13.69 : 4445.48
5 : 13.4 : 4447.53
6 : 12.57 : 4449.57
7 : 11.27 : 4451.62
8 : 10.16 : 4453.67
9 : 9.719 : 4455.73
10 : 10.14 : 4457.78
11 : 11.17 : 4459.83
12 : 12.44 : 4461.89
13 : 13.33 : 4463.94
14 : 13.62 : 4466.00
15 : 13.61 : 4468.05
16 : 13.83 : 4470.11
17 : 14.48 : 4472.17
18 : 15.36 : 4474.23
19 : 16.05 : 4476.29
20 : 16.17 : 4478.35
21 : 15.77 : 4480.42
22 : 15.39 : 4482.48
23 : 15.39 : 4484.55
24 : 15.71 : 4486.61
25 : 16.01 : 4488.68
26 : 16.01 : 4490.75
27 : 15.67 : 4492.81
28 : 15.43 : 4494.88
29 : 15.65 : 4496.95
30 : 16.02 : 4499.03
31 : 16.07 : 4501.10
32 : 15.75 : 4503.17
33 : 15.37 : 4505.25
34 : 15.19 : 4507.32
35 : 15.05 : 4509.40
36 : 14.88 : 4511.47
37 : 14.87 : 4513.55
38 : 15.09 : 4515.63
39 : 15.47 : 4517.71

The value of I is -1.7 angstrom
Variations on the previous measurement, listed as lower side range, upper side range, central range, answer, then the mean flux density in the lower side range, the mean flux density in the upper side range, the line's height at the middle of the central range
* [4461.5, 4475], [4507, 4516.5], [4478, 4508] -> -2.5 angstrom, 13.9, 15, 14.5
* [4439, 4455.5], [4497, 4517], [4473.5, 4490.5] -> -1.9 angstrom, 12.4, 15.4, 14.1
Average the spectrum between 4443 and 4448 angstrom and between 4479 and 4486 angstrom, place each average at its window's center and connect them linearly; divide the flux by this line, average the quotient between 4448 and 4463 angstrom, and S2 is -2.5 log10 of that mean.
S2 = 0.252 mag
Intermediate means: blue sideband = 13.6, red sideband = 15.6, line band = 11.2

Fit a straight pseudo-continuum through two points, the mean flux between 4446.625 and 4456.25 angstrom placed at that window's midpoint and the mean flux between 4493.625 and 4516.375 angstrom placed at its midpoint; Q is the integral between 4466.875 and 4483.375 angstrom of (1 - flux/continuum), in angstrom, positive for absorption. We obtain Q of -2.30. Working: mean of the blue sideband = 11.5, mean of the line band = 15.1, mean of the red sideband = 15.4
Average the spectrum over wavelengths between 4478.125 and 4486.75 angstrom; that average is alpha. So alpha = 15.6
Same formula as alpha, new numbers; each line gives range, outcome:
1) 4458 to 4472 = 12.9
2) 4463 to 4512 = 15.3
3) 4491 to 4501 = 15.8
